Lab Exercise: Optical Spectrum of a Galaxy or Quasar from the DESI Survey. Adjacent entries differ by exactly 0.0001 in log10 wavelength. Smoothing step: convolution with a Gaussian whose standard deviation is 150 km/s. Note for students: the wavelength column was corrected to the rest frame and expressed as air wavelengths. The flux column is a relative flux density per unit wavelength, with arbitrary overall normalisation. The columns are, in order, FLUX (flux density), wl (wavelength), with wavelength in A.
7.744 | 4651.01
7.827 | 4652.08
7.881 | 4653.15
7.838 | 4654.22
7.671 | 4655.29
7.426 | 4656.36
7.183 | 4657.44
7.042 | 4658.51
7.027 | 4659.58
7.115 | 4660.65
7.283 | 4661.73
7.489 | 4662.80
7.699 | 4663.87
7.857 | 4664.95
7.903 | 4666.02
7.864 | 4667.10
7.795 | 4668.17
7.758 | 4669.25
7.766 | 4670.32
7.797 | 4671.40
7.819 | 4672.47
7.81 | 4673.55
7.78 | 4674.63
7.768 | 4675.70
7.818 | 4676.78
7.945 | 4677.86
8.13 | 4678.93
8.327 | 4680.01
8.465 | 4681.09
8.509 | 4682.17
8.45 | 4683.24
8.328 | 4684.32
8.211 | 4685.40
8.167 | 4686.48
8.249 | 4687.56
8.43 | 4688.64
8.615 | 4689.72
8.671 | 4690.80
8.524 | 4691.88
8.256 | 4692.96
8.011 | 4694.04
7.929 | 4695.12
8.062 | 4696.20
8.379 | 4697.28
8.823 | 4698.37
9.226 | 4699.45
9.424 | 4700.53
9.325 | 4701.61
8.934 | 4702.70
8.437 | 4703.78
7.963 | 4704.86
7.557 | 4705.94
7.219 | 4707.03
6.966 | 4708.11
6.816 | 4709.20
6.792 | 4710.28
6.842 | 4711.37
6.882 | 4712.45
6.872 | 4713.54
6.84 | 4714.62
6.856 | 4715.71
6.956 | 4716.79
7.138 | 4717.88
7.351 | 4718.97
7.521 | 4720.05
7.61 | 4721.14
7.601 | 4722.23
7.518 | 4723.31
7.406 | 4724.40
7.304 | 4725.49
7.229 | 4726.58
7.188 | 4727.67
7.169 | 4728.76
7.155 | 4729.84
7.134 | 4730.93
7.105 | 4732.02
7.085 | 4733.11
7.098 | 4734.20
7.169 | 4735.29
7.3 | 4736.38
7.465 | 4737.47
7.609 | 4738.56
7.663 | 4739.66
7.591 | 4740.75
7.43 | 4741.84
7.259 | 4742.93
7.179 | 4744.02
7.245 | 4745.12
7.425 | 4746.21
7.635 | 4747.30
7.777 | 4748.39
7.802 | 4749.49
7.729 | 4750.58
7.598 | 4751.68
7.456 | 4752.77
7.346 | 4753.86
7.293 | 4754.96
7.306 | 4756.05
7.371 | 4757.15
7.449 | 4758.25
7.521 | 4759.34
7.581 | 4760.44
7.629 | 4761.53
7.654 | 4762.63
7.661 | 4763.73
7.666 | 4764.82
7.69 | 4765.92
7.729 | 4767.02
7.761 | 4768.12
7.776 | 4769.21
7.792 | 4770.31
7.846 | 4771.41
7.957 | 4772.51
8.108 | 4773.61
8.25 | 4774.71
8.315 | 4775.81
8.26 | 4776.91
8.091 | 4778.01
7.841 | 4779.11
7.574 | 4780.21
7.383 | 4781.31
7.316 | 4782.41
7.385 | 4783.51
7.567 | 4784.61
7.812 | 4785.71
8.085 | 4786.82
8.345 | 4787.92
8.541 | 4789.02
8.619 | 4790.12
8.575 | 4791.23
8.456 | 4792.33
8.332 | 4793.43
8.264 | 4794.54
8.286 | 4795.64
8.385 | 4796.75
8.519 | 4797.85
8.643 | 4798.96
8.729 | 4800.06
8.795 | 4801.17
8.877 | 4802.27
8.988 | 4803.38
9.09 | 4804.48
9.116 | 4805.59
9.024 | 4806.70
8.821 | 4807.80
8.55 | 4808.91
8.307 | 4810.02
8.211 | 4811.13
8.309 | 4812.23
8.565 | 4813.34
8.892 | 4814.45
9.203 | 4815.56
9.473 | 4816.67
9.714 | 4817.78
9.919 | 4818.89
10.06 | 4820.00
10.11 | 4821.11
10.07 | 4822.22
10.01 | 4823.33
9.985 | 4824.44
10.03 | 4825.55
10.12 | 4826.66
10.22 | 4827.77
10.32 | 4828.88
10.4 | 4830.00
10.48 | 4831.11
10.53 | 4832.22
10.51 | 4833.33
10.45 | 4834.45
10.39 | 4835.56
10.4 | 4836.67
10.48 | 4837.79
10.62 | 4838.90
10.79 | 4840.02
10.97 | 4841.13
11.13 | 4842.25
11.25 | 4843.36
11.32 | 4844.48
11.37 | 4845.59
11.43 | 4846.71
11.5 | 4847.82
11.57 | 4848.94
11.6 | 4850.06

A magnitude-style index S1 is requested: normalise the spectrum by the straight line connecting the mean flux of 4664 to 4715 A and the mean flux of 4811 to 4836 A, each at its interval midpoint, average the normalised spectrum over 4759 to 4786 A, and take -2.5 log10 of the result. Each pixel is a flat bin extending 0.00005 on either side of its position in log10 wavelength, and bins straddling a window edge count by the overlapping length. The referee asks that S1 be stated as 0.18 mag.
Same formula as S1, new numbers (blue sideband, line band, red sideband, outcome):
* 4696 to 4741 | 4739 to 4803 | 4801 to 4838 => 0.10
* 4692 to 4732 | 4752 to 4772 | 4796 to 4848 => 0.14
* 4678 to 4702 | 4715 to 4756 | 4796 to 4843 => 0.20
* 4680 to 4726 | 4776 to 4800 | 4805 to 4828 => 0.11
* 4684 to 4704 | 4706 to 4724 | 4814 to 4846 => 0.23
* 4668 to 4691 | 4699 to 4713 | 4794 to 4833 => 0.06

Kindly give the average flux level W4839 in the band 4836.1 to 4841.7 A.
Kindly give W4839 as 10.6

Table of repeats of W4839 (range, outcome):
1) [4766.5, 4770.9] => 7.77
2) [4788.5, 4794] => 8.5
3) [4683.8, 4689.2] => 8.27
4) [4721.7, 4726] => 7.46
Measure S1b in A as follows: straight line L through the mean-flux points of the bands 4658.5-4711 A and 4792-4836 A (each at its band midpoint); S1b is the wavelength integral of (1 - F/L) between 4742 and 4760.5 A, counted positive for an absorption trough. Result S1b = 2.6 A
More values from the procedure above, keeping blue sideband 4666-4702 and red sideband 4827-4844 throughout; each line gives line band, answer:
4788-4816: 3.99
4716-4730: 2.43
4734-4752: 3.31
